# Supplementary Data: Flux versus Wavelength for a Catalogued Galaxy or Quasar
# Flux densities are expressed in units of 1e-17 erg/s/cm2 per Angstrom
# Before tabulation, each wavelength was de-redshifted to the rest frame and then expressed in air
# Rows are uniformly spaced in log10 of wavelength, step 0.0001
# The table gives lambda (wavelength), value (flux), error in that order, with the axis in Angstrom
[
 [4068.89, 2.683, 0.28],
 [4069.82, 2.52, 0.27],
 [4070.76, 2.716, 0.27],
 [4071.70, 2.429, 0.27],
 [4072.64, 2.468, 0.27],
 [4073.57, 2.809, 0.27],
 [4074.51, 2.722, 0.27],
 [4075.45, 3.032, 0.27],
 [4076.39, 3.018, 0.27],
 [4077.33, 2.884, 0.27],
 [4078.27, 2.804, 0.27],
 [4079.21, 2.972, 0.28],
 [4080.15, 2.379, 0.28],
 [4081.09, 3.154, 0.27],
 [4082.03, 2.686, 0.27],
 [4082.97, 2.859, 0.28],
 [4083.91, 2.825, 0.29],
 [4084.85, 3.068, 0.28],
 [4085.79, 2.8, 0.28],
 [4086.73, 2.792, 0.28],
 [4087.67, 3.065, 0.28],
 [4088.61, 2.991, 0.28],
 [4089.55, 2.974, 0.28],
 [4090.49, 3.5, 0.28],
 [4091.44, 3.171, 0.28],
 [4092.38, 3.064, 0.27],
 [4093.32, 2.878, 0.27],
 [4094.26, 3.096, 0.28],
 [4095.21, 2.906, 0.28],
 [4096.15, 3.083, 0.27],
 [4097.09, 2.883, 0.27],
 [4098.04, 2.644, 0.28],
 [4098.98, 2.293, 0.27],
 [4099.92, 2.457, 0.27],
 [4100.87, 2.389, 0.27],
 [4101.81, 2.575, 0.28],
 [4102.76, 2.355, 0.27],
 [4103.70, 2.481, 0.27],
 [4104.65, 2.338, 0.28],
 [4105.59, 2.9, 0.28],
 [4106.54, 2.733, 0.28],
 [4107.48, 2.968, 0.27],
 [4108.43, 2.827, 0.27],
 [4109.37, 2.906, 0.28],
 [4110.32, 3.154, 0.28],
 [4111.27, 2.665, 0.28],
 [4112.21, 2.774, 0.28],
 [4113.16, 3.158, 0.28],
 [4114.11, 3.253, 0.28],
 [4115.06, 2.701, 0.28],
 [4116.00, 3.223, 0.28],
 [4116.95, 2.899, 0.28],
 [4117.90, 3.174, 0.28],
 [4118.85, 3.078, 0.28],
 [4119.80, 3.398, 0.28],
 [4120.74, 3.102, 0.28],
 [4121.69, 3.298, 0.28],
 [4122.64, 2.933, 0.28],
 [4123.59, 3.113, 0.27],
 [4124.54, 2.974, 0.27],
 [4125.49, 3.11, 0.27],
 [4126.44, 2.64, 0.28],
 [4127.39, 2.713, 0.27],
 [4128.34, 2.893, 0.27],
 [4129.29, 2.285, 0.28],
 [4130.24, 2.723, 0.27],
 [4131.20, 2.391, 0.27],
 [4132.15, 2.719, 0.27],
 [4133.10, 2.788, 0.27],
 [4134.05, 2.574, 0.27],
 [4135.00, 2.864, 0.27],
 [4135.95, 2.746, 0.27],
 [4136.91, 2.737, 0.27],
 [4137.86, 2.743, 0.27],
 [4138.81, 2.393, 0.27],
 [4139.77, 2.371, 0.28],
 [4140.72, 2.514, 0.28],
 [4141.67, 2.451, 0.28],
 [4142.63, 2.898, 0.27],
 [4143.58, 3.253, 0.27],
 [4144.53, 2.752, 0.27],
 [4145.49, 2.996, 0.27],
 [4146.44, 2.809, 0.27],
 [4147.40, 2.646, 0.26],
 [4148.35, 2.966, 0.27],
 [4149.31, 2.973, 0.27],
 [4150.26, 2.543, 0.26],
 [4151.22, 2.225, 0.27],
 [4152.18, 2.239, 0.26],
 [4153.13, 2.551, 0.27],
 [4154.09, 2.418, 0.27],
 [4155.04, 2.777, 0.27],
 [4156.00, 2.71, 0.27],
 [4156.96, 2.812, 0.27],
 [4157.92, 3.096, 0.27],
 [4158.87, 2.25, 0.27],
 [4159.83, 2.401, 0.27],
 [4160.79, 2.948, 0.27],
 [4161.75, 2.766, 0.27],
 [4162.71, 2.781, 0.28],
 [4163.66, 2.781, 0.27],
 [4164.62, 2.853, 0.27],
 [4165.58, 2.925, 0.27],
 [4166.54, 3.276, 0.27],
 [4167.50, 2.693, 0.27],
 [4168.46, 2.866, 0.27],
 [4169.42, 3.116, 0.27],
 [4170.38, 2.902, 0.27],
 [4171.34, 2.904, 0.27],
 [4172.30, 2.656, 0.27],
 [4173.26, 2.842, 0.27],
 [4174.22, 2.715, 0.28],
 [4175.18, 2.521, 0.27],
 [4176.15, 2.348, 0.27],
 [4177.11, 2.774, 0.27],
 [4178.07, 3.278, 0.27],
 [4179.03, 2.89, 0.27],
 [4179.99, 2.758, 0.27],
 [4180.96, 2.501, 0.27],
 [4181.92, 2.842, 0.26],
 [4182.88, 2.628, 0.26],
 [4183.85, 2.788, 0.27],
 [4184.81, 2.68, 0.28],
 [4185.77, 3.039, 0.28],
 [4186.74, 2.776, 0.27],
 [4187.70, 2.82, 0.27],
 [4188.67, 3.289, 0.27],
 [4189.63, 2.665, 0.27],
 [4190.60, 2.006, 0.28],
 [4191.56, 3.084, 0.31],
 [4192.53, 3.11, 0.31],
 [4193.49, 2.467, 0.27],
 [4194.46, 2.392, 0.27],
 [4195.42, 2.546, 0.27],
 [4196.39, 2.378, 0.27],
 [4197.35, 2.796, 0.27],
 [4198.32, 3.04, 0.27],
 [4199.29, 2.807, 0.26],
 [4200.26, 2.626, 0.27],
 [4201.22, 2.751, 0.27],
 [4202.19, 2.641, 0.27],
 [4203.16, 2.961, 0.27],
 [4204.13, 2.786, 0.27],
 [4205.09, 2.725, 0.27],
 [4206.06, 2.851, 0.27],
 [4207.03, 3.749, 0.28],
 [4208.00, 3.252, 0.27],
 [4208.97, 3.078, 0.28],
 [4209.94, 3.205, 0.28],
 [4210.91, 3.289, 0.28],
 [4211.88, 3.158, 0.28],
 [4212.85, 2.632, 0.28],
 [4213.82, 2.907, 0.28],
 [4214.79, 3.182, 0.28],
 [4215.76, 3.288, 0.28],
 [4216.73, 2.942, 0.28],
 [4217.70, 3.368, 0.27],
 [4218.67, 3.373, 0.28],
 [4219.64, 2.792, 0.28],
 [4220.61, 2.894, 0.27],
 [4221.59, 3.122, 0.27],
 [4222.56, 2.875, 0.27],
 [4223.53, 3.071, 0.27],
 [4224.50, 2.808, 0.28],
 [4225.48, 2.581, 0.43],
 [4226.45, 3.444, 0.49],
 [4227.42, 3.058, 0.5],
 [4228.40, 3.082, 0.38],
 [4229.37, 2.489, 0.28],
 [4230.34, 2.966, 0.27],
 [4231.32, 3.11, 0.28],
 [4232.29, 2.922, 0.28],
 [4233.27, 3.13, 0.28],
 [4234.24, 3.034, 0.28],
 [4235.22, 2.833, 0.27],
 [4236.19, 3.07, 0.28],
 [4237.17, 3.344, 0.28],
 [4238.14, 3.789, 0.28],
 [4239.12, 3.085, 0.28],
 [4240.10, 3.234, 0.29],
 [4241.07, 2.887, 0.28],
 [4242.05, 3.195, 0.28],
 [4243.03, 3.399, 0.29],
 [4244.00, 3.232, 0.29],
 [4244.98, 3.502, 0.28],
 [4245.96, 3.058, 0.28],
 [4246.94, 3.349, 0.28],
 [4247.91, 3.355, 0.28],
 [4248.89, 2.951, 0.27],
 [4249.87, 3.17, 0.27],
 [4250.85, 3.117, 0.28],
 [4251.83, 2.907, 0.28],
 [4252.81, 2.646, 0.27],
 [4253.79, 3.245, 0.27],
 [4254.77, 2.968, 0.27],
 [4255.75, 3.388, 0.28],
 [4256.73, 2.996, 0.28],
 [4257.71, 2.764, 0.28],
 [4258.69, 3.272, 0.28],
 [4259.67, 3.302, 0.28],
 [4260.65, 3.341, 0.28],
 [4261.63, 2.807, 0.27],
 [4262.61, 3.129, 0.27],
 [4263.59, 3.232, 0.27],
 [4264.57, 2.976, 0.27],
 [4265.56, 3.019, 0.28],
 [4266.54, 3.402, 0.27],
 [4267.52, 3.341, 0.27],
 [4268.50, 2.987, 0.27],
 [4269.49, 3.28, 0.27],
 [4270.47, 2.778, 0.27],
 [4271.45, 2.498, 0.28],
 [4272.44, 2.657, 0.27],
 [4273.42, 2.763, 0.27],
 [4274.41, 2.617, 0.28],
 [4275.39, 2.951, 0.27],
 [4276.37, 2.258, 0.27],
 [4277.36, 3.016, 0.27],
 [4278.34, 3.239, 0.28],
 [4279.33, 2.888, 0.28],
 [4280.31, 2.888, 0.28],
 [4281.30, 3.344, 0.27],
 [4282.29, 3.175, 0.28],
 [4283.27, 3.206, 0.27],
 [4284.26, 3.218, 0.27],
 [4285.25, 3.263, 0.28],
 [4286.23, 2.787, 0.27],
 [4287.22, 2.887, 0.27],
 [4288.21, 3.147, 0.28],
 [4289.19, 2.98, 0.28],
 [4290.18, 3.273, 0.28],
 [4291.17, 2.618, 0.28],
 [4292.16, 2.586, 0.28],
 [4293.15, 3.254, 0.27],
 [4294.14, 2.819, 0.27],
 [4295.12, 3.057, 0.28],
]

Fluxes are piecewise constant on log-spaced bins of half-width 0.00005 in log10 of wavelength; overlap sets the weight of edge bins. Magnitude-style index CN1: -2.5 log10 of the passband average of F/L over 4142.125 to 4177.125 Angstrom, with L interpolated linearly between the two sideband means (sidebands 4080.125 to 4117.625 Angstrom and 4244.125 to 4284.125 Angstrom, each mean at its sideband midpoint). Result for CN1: 0.065 mag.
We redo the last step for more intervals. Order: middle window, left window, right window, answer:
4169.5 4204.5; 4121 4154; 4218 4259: 0.057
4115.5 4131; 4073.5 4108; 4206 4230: -0.028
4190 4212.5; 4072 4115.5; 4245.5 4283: 0.039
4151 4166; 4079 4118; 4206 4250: 0.119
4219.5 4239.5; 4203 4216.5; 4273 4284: 0.004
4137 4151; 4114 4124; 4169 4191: 0.091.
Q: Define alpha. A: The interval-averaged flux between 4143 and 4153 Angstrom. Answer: 2.74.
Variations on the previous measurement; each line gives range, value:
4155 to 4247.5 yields 2.92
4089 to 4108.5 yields 2.79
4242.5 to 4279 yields 3.05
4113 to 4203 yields 2.78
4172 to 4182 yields 2.74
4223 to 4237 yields 2.98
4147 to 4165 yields 2.67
